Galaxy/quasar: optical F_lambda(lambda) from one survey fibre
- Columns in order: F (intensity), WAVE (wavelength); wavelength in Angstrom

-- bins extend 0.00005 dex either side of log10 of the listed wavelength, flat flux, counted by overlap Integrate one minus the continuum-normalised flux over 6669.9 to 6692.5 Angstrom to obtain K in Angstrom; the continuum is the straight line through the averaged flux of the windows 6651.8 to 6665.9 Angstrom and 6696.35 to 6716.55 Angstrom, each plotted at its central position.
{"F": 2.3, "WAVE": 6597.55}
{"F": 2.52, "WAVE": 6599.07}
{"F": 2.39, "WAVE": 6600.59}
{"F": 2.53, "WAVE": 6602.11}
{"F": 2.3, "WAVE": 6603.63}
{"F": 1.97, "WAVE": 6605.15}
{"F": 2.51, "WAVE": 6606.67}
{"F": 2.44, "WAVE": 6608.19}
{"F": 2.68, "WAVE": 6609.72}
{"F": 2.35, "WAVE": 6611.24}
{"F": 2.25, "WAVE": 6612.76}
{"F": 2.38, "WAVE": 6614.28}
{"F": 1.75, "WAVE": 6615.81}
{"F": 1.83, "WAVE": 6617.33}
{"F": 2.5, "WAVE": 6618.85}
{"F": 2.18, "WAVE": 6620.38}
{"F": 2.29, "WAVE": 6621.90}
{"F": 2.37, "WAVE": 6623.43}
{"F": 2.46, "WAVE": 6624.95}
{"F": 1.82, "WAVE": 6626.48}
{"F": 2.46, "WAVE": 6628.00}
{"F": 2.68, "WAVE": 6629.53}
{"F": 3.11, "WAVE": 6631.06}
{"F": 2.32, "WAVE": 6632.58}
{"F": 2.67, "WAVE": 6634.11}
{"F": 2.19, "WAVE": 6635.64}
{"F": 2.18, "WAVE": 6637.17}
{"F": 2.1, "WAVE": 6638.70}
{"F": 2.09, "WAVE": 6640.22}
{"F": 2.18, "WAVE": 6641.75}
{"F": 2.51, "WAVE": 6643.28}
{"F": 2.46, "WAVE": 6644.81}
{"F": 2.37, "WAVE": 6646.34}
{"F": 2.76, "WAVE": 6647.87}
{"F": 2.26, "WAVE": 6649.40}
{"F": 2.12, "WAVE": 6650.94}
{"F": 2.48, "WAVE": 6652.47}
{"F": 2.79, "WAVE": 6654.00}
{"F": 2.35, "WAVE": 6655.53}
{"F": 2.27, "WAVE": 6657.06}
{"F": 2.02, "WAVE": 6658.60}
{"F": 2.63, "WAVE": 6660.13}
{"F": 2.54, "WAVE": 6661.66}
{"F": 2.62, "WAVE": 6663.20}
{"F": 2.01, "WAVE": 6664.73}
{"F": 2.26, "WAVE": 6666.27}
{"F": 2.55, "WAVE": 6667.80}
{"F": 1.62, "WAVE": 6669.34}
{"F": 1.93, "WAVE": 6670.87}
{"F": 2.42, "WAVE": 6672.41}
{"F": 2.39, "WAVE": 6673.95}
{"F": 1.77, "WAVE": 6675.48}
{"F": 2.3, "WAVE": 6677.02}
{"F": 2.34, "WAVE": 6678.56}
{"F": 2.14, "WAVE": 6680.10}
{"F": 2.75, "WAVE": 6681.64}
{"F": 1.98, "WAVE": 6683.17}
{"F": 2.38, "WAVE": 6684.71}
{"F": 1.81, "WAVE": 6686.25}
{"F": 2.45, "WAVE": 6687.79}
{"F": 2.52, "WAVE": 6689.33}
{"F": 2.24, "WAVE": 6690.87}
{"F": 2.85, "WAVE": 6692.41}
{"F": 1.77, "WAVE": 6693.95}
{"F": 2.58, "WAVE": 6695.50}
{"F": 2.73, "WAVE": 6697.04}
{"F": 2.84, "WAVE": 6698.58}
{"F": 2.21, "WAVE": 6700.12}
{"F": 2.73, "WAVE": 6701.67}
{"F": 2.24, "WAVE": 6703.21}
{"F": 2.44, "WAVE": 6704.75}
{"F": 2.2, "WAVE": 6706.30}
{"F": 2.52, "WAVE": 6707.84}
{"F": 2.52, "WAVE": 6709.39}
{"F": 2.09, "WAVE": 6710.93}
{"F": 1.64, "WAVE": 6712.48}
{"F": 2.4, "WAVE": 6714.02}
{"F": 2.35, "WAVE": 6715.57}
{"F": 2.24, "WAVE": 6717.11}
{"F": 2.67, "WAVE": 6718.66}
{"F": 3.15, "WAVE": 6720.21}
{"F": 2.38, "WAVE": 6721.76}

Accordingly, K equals 1.23 Angstrom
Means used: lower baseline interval 2.41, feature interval 2.26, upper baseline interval 2.38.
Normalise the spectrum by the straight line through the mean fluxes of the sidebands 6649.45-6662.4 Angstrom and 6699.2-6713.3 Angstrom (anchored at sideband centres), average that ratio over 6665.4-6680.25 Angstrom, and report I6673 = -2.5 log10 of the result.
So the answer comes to 0.090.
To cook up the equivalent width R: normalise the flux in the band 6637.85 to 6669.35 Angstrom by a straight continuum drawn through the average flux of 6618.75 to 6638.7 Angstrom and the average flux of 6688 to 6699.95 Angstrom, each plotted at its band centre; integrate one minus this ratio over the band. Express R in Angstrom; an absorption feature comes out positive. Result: 1.0 Angstrom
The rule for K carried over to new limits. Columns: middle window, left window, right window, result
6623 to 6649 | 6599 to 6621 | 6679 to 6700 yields -0.8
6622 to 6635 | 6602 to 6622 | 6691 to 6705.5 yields -0.9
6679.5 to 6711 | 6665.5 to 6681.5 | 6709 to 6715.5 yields -3.1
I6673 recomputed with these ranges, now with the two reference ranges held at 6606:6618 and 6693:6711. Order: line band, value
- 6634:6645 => 0.02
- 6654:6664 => -0.04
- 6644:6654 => -0.05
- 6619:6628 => 0.01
